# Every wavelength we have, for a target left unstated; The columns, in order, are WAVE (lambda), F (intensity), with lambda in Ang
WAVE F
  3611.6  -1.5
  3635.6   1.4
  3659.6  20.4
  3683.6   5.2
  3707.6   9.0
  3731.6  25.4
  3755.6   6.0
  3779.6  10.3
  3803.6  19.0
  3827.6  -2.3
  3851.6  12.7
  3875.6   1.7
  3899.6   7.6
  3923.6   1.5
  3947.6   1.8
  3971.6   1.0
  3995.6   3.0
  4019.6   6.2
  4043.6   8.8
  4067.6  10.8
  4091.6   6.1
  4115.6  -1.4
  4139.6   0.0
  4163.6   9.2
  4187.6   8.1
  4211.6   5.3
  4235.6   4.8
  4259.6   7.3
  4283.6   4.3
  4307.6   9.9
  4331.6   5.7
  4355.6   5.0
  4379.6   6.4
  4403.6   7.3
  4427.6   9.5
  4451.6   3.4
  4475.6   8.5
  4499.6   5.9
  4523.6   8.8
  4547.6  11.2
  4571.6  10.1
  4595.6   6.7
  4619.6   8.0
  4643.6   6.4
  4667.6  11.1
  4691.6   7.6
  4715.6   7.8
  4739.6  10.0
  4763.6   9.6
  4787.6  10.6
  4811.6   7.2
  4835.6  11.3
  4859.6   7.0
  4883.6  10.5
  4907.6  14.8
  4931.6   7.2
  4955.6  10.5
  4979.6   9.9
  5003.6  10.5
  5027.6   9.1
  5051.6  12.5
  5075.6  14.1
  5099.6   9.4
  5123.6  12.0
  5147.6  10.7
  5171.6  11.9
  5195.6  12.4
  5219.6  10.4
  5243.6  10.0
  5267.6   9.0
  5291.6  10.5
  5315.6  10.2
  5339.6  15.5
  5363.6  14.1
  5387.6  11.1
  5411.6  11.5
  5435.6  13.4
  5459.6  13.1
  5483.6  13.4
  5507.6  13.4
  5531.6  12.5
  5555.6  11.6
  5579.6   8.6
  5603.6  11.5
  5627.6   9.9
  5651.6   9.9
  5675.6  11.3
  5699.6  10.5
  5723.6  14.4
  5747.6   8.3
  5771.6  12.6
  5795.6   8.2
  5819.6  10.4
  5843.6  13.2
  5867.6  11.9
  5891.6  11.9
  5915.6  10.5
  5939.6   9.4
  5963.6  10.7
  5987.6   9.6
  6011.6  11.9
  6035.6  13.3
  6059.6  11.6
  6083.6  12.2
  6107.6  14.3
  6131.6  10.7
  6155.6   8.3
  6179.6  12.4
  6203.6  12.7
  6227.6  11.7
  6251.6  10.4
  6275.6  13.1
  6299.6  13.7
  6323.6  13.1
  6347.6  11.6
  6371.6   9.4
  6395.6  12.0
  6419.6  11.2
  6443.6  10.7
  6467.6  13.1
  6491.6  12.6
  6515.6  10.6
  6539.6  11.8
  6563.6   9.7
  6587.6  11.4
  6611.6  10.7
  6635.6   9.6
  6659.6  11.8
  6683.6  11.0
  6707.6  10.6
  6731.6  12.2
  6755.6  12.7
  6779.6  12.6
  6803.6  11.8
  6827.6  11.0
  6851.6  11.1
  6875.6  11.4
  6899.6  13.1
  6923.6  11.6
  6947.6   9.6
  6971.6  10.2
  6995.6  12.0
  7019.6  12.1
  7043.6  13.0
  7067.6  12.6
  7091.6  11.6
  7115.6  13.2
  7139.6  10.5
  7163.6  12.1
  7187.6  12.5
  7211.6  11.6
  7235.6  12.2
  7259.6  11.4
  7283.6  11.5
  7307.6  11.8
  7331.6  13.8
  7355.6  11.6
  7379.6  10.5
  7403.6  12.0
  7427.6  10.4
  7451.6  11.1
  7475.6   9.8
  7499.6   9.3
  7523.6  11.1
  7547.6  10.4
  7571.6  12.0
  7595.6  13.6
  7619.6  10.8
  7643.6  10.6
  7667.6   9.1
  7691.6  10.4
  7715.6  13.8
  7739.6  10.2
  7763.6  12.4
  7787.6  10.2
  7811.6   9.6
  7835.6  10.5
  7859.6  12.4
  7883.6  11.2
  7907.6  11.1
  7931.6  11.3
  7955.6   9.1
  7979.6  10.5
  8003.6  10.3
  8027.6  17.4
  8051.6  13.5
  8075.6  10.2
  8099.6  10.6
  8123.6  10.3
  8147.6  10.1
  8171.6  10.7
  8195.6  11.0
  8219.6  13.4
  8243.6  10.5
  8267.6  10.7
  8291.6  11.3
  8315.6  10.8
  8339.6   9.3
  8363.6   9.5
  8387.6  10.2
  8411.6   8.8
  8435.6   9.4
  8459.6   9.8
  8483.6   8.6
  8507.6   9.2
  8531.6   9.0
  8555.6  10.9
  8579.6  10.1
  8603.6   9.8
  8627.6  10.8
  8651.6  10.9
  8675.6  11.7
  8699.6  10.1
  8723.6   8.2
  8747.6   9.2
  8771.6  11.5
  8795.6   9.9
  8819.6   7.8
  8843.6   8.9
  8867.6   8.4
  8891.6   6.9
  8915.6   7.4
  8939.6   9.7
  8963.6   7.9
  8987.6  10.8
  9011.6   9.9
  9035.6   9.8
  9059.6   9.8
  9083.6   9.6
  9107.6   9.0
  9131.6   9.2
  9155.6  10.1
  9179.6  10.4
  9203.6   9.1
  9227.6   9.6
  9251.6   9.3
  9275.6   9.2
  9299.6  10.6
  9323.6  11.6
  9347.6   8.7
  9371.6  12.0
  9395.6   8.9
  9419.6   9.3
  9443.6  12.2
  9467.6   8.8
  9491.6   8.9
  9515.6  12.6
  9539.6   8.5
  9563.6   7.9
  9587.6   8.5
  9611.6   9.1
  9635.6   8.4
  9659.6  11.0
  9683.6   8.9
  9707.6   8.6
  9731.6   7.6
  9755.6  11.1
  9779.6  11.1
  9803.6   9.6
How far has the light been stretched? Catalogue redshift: 0.222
